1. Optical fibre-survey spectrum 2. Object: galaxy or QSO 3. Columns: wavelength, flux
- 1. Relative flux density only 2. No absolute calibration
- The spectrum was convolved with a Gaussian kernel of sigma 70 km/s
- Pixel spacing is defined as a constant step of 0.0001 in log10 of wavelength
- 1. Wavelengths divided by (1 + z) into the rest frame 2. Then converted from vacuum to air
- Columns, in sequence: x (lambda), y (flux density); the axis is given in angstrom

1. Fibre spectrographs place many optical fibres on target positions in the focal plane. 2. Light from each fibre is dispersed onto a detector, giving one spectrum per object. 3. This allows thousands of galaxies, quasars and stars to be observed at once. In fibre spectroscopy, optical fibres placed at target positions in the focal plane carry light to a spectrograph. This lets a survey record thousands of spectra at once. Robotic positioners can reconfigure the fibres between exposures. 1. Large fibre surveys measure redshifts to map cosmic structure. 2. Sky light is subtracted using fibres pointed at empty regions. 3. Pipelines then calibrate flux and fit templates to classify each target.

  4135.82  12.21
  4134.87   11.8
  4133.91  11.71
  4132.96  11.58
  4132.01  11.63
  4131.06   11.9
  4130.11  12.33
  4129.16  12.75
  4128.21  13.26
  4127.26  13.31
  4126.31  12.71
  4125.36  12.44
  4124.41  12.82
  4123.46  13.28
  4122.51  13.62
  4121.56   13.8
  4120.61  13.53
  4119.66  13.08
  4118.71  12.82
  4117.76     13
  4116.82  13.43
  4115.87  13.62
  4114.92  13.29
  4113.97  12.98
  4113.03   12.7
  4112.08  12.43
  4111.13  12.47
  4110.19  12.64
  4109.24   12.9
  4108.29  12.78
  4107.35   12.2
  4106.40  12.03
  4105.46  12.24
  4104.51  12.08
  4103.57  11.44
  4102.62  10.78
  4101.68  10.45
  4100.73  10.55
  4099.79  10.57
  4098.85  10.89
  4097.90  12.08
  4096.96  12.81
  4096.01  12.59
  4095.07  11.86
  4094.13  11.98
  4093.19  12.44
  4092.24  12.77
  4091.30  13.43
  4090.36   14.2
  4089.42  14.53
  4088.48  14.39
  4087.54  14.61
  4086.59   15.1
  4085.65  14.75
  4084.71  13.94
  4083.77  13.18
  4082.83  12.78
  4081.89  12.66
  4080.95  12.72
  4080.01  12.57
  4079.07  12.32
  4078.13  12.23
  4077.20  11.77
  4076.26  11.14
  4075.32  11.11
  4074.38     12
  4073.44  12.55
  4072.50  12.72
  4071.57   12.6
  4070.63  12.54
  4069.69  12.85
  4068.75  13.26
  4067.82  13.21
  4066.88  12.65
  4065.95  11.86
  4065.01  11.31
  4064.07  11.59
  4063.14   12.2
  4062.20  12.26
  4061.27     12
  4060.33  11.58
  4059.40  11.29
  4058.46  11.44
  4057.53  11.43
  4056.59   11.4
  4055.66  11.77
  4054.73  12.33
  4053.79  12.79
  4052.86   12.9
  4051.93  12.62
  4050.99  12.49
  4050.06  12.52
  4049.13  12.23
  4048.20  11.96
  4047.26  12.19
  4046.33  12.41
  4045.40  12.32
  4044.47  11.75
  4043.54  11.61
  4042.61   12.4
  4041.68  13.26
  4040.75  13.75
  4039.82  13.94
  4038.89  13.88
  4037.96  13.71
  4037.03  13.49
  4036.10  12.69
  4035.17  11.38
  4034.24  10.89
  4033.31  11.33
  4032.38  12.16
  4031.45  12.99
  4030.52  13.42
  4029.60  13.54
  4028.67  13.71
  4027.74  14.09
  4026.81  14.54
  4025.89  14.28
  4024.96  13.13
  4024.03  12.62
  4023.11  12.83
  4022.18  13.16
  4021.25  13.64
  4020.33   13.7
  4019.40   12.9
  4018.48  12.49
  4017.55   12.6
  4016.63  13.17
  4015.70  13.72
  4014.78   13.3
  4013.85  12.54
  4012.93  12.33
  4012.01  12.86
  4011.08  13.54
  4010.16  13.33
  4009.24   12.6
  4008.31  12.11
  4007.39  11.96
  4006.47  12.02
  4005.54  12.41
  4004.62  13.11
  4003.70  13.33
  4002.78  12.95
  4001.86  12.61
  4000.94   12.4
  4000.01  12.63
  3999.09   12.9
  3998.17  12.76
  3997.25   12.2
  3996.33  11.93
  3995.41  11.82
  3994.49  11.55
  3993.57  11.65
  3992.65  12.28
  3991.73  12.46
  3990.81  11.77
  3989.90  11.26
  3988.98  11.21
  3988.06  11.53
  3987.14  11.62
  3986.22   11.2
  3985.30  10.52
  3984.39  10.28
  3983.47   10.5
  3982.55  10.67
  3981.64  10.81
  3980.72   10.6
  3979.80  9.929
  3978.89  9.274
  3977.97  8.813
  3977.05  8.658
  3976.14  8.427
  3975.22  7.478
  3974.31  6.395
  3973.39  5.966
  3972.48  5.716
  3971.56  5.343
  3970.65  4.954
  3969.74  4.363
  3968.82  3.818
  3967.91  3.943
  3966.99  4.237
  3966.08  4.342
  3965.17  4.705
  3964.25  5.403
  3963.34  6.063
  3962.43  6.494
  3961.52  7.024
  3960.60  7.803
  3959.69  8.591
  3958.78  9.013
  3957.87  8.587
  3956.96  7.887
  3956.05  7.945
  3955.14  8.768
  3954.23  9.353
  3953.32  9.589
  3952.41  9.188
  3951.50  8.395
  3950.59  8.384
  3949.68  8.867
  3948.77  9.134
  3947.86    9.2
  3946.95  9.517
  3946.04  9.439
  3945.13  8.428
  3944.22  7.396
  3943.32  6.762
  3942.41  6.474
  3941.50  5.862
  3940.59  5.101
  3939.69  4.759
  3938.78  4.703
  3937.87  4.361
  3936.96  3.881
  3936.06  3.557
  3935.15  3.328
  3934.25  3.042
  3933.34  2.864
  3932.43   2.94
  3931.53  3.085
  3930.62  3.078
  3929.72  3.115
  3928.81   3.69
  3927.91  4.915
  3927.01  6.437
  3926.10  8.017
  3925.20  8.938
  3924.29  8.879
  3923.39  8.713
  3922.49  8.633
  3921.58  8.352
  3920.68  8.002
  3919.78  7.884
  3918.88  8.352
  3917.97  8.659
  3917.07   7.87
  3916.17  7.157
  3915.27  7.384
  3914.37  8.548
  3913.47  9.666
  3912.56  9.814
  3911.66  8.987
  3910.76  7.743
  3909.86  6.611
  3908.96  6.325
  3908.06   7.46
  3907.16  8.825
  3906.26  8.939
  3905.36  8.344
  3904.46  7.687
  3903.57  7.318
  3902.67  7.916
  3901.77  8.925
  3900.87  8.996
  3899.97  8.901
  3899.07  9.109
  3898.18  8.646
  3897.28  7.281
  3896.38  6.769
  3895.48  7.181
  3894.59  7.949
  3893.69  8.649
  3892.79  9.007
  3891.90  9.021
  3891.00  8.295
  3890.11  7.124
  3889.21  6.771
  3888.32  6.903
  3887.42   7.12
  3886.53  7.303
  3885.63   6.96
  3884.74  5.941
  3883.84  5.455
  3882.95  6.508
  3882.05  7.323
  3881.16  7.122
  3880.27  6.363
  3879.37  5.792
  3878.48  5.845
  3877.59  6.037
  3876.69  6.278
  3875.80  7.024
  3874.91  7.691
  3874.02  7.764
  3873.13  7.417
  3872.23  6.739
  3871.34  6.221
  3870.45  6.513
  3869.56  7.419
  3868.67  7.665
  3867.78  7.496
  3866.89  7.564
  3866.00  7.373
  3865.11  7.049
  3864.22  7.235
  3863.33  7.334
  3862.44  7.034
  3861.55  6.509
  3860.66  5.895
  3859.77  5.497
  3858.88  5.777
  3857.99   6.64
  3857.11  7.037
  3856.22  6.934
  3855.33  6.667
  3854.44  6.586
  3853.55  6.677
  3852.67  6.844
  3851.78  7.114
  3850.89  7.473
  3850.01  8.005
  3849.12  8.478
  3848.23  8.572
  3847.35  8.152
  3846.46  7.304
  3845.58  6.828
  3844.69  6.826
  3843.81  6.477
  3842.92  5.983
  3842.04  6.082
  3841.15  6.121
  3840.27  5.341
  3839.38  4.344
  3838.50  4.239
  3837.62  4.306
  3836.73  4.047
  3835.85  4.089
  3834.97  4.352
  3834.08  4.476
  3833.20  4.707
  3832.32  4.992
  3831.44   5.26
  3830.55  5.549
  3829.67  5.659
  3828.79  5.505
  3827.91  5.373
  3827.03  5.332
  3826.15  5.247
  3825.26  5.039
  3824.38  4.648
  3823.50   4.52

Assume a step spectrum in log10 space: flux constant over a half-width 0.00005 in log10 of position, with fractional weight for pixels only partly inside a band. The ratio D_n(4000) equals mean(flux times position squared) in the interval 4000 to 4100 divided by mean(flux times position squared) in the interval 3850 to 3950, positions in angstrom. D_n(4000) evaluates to 1.9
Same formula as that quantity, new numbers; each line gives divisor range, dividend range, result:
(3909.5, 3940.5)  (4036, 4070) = 2.09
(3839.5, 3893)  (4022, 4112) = 2.00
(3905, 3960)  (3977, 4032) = 1.78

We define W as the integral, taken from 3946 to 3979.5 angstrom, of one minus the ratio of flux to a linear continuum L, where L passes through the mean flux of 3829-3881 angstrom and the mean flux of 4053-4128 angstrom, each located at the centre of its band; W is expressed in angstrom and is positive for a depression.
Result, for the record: 6.8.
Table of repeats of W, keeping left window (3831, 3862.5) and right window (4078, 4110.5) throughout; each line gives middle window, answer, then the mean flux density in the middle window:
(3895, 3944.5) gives 7.04 angstrom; 6.83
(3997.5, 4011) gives -3.17 angstrom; 12.7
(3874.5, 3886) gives 0.89 angstrom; 6.48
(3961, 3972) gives 4.98 angstrom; 5.07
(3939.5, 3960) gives 1.61 angstrom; 8.16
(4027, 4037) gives -1.57 angstrom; 12.7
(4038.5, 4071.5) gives -2.17 angstrom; 12.3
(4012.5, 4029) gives -3.96 angstrom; 13.3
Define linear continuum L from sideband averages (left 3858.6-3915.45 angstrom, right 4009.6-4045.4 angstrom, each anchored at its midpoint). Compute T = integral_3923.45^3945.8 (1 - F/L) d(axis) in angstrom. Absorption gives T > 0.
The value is 9.73 angstrom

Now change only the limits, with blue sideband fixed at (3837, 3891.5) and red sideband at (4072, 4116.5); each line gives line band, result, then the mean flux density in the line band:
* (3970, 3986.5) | 1.86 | 8.57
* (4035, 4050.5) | -1.99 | 12.7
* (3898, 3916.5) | -1.02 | 8.26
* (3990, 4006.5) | -3.63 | 12.4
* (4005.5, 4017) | -2.54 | 12.8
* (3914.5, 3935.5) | 4.97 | 6.28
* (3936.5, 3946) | 3.03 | 5.93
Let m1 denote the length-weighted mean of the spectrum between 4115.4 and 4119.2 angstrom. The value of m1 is 13.2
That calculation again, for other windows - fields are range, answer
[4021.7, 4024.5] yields 12.9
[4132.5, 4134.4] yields 11.6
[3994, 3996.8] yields 11.8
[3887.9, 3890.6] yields 6.97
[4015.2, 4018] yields 13.2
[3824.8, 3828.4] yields 5.24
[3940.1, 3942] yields 5.49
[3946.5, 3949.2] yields 9.28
